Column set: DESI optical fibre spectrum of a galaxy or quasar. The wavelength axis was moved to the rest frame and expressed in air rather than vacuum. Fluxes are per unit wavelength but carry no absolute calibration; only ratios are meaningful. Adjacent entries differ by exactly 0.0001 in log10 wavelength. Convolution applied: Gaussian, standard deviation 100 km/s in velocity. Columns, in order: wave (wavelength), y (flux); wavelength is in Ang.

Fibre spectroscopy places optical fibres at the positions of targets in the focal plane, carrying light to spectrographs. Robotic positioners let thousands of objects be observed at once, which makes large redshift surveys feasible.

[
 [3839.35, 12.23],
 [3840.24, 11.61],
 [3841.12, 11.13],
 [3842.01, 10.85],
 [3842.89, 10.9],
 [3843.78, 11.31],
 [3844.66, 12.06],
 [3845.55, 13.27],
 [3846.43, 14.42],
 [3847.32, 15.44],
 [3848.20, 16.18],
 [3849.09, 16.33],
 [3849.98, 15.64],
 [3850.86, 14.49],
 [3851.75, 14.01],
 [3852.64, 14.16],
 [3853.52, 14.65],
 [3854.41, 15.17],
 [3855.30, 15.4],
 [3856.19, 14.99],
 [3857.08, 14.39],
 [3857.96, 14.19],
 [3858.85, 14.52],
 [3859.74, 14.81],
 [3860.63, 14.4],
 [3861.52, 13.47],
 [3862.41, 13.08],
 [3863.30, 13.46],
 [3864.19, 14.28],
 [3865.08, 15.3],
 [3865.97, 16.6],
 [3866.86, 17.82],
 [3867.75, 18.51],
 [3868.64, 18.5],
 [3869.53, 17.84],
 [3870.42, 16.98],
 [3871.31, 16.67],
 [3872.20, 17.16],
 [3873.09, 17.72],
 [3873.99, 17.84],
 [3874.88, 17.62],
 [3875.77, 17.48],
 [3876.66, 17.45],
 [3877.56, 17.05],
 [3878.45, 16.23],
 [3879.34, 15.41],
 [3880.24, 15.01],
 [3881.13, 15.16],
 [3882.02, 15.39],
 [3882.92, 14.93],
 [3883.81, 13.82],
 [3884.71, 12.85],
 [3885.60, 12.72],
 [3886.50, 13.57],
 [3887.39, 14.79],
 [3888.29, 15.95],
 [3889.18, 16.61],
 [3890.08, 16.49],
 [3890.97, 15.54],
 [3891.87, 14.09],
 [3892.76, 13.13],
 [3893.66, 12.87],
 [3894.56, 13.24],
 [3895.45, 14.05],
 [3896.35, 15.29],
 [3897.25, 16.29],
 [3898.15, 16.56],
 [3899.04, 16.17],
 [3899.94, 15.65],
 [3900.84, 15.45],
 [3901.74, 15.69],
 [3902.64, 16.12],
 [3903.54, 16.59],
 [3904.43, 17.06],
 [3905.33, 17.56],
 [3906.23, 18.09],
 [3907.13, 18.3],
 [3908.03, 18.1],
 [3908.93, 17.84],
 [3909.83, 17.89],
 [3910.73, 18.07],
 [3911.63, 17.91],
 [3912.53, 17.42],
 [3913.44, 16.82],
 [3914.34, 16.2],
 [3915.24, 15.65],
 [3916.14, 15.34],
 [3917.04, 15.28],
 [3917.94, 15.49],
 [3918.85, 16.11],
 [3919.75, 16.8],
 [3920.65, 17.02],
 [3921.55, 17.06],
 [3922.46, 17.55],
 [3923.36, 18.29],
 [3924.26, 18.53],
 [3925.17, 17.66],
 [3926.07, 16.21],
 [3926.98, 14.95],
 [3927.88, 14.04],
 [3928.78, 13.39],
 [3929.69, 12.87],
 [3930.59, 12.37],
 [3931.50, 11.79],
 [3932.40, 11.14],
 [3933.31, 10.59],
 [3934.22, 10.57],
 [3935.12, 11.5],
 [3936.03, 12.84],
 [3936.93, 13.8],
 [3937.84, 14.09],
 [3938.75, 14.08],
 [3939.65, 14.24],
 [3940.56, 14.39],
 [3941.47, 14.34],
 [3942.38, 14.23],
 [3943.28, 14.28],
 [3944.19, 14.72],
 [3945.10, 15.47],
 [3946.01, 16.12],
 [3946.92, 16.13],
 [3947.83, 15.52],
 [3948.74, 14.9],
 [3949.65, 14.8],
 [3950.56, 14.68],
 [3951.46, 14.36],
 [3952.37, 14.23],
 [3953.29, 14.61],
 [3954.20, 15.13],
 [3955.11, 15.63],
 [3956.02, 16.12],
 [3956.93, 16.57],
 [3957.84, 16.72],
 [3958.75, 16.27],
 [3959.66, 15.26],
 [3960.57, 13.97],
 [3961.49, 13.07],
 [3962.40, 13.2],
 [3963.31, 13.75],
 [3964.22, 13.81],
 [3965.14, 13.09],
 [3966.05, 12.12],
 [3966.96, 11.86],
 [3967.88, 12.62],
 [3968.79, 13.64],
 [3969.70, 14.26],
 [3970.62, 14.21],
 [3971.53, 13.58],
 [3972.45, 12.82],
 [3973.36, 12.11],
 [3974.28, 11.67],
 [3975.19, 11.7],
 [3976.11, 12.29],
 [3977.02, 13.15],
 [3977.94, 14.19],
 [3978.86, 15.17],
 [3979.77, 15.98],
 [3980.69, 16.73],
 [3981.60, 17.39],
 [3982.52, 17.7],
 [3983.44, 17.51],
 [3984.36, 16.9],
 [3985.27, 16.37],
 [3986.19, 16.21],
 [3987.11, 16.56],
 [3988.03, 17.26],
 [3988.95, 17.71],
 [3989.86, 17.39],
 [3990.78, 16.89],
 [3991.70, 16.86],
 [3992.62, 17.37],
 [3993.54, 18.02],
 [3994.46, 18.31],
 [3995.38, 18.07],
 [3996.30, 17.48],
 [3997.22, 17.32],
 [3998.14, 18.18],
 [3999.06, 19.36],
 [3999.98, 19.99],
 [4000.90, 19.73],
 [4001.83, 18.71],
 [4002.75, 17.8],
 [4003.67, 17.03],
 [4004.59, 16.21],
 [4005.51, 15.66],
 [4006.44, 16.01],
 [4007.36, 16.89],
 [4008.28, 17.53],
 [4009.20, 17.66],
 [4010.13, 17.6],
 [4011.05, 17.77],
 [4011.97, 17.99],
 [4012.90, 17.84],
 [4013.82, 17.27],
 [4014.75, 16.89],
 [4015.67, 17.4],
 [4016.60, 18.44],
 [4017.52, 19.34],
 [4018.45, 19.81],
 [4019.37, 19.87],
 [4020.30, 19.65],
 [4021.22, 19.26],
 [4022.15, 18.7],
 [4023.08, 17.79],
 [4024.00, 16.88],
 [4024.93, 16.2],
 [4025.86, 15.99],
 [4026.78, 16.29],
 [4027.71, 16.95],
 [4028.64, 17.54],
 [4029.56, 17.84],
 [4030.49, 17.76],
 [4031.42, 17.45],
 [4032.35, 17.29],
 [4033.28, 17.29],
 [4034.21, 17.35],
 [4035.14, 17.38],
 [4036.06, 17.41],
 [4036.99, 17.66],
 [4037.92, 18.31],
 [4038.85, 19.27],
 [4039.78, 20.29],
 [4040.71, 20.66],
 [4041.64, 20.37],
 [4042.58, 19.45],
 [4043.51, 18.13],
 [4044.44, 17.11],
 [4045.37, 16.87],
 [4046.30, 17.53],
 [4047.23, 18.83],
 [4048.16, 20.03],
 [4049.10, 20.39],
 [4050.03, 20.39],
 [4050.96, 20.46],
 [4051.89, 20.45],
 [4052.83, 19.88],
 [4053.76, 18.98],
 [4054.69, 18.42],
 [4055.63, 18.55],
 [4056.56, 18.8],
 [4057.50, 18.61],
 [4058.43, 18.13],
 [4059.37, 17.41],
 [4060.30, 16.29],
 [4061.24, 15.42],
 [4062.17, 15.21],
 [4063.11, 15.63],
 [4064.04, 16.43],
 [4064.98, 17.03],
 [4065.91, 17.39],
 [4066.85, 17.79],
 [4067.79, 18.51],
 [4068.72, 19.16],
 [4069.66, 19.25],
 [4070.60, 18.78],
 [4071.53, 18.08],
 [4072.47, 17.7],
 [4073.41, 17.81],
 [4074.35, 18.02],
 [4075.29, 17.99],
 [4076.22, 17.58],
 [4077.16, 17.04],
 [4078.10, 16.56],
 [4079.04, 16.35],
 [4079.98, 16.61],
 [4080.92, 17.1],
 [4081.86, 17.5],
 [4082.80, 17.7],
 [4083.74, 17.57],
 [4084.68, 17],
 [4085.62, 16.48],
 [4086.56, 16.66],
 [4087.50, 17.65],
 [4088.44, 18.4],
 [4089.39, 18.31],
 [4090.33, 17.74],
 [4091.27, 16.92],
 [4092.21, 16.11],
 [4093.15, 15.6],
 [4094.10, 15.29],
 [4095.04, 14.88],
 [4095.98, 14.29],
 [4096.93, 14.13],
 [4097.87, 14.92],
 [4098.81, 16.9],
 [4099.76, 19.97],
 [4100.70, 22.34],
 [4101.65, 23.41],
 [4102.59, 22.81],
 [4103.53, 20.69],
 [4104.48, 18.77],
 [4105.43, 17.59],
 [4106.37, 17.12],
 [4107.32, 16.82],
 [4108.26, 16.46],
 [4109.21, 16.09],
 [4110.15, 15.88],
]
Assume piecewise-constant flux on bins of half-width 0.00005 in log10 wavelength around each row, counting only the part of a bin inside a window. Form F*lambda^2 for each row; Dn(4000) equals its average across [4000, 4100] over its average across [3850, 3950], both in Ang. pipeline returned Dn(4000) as 1.24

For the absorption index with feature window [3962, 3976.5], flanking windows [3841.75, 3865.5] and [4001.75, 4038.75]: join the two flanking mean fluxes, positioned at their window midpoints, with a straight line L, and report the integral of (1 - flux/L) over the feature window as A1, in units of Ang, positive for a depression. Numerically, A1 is 3.2 Ang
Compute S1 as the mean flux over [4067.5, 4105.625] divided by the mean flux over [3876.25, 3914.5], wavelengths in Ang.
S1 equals 1.12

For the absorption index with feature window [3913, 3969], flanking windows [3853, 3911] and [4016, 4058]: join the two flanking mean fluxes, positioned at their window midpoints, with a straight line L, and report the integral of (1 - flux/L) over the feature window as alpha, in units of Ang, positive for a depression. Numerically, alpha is 7.16 Ang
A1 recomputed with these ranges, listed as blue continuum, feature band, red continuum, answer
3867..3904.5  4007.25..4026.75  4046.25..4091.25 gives -0.7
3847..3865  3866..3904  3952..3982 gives -3.4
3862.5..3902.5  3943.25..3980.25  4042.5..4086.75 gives 5.3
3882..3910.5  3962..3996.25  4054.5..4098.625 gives 2.5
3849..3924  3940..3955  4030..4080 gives 1.6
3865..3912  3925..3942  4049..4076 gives 3.4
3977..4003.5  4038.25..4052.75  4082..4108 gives -1.6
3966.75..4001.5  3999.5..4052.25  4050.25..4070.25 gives -3.3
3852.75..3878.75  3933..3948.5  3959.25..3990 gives 1.0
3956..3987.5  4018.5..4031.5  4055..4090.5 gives -1.4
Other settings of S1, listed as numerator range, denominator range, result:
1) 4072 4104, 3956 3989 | 1.20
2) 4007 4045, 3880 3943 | 1.18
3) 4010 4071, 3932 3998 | 1.22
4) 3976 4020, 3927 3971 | 1.24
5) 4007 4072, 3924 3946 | 1.31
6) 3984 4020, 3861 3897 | 1.14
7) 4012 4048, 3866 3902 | 1.14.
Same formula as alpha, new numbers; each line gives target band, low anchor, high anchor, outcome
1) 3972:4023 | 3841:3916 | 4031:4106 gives 0.1 Ang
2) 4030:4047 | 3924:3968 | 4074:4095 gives -2.2 Ang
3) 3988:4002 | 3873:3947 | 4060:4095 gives -1.5 Ang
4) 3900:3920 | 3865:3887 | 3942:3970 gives -1.6 Ang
